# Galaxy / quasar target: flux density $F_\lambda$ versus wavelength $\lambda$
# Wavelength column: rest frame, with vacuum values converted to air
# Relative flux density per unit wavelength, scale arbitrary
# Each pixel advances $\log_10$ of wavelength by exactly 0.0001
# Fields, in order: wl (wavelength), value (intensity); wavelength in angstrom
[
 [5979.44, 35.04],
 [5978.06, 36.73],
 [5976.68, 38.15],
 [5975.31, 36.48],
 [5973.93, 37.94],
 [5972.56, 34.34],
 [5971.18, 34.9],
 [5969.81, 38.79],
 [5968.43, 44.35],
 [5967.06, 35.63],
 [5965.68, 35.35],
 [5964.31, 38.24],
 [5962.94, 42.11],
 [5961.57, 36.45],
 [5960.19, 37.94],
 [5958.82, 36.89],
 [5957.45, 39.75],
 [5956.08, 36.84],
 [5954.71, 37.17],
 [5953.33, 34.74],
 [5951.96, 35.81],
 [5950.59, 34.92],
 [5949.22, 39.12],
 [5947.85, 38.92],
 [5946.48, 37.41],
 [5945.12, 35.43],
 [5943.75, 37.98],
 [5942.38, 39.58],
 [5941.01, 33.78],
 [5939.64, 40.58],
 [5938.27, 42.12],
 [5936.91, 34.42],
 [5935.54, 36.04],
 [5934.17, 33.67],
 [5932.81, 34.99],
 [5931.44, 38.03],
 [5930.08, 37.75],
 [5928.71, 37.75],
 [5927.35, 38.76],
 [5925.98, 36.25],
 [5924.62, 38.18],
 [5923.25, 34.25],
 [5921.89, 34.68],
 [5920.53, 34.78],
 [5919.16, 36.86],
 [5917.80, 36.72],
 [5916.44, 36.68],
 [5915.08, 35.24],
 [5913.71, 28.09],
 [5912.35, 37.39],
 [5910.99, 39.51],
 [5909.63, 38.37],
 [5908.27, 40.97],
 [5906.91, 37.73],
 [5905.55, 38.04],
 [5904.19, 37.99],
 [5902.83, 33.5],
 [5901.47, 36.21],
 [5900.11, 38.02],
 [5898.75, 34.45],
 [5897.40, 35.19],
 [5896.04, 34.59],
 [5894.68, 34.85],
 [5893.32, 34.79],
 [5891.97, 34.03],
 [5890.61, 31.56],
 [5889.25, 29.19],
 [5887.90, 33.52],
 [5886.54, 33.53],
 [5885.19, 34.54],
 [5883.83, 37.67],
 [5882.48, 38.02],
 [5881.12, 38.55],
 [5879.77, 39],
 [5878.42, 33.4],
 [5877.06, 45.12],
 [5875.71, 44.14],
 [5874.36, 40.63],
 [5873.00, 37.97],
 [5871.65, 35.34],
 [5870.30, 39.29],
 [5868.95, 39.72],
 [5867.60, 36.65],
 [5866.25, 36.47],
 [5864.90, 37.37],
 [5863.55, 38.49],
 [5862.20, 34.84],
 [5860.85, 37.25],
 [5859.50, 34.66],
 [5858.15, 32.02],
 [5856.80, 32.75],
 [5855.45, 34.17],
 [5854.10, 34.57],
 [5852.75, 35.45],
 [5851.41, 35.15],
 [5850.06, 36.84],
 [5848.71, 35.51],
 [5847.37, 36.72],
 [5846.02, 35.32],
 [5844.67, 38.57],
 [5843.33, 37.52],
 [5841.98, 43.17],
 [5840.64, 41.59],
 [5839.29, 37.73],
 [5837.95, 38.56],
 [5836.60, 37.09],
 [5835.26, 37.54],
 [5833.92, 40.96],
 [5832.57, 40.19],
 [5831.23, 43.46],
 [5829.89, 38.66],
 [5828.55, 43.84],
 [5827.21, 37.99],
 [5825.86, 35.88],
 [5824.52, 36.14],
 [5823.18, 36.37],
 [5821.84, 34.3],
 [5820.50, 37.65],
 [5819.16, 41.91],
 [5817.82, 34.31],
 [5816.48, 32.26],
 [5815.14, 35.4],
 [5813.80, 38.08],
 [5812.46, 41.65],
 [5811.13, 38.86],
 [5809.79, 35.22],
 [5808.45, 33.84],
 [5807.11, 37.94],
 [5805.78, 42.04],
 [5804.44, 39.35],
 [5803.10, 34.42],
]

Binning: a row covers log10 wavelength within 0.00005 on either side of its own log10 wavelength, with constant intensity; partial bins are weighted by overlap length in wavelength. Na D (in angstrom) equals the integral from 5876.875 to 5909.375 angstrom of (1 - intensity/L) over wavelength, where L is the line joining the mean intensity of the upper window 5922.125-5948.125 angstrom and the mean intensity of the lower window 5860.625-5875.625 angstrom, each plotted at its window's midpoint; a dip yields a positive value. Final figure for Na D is 1.46 angstrom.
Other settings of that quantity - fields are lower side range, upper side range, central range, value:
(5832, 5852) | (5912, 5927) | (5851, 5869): 0.9 angstrom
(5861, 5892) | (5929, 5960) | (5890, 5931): 1.0 angstrom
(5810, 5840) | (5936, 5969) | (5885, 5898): 1.5 angstrom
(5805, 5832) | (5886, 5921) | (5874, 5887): -0.9 angstrom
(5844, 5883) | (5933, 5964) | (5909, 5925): 0.6 angstrom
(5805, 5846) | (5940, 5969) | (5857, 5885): 0.2 angstrom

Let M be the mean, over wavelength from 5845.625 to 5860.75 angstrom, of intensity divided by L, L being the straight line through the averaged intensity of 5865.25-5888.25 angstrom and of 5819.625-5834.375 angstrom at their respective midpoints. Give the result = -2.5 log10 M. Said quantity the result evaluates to 0.10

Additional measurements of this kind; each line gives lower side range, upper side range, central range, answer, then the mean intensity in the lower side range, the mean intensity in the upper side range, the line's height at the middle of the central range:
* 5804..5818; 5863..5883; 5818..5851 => -0.017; 37.2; 38.7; 37.8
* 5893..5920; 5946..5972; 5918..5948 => 0.002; 36.3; 37.6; 36.9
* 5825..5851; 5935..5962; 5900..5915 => 0.031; 38.7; 37.3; 37.8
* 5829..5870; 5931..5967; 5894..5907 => 0.039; 37.4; 37.2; 37.3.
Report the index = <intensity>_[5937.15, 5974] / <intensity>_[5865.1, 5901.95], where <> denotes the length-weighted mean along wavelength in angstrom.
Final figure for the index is 1.03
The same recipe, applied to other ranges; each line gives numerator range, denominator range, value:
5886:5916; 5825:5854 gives 0.92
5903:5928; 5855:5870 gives 1.02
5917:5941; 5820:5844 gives 0.95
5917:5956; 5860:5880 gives 0.96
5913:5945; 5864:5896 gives 0.99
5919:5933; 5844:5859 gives 1.04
